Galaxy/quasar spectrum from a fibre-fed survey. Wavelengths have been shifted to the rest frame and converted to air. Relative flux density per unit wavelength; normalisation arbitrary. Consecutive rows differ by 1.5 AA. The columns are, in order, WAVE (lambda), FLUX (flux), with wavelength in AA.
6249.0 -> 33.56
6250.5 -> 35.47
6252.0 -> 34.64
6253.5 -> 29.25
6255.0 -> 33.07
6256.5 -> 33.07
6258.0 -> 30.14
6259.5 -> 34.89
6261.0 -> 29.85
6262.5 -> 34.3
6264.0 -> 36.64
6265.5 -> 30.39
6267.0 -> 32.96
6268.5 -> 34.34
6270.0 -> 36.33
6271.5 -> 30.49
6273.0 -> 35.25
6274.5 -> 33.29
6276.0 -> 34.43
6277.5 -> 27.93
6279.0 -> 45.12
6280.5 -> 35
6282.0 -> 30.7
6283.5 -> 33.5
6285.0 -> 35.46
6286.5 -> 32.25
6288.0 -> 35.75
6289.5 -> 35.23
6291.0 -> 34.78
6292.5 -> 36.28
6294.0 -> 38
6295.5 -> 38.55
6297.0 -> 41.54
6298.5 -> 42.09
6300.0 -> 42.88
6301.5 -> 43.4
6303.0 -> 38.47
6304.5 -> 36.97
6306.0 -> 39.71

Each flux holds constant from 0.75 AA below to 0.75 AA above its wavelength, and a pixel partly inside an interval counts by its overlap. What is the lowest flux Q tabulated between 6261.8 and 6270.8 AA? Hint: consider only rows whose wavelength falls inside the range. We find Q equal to 30.39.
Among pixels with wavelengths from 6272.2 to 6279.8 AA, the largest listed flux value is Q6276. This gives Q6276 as 45.12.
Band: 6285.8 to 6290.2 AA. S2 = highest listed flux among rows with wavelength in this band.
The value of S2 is 35.75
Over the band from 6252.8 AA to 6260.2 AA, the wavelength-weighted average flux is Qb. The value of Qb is 32.1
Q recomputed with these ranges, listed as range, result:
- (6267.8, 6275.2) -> 30.49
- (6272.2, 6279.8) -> 27.93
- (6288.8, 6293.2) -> 34.78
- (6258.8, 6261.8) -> 29.85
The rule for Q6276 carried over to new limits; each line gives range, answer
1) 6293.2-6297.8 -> 41.54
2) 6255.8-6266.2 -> 36.64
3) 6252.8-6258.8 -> 33.07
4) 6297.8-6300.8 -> 42.88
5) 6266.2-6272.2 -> 36.33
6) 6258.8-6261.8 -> 34.89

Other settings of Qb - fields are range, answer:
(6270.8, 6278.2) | 32.3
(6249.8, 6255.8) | 33.1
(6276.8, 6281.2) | 36.1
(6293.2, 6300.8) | 40.6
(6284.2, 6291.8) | 34.7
